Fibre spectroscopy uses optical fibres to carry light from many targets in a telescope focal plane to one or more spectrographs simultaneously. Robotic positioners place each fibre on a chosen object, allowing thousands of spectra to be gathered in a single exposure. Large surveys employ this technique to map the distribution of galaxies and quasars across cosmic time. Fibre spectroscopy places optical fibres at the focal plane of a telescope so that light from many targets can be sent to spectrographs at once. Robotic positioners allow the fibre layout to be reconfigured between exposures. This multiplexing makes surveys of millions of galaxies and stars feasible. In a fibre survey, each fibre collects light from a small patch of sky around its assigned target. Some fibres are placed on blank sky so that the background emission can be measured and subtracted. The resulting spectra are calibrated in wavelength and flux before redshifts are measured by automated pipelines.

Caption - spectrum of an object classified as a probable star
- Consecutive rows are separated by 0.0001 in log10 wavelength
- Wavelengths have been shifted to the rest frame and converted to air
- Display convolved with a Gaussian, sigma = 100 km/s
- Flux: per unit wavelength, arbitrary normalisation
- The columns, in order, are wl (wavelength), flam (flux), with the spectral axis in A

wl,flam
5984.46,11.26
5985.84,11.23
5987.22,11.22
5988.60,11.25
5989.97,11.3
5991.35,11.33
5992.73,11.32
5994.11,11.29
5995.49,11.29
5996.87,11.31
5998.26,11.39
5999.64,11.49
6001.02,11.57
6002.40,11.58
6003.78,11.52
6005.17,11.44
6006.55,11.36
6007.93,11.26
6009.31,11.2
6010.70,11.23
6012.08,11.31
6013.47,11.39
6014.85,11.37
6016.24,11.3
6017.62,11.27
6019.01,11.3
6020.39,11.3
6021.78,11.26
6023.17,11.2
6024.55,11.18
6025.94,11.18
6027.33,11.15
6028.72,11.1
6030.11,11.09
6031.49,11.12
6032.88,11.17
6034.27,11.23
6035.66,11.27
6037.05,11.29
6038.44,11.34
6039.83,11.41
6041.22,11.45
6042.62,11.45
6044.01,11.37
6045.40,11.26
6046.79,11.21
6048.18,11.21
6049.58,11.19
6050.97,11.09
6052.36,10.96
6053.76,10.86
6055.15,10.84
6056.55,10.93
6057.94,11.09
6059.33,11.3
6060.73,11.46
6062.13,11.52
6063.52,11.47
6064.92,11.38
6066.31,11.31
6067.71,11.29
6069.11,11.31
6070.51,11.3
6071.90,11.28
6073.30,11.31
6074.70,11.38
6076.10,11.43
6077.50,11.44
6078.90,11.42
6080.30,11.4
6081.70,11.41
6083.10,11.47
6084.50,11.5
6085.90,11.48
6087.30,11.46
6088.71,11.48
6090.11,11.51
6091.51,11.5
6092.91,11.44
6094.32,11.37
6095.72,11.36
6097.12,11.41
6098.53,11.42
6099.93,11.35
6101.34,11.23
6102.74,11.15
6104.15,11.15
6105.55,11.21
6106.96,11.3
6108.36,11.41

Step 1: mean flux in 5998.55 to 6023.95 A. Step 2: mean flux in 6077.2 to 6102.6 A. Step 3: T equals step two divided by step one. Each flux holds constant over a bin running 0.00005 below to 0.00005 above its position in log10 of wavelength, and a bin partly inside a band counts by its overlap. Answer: 1.0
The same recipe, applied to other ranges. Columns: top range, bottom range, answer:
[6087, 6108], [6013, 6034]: 1.01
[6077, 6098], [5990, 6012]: 1.01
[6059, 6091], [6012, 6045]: 1.01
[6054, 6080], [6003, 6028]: 1.00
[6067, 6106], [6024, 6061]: 1.02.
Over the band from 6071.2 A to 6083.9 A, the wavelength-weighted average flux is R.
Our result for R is 11.4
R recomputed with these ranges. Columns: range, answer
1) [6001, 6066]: 11.3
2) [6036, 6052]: 11.3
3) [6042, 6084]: 11.3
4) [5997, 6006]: 11.5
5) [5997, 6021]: 11.4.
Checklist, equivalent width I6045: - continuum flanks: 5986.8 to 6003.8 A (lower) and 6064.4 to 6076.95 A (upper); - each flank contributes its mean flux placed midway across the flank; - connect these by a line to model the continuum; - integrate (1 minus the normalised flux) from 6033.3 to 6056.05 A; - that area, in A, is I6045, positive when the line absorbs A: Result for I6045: 0.27 A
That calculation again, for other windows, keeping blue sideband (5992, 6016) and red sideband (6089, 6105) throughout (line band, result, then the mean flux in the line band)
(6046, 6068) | 0.33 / 11.2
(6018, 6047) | 0.28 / 11.3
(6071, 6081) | -0.01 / 11.4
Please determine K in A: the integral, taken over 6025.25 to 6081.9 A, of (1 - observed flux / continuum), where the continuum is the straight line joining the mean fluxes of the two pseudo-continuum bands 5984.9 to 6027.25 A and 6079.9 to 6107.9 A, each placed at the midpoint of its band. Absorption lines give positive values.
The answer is 0.5 A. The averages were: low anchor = 11.3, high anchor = 11.4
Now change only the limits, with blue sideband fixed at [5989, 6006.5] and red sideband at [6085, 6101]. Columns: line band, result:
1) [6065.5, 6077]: 0.09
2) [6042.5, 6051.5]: 0.13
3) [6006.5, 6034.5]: 0.42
